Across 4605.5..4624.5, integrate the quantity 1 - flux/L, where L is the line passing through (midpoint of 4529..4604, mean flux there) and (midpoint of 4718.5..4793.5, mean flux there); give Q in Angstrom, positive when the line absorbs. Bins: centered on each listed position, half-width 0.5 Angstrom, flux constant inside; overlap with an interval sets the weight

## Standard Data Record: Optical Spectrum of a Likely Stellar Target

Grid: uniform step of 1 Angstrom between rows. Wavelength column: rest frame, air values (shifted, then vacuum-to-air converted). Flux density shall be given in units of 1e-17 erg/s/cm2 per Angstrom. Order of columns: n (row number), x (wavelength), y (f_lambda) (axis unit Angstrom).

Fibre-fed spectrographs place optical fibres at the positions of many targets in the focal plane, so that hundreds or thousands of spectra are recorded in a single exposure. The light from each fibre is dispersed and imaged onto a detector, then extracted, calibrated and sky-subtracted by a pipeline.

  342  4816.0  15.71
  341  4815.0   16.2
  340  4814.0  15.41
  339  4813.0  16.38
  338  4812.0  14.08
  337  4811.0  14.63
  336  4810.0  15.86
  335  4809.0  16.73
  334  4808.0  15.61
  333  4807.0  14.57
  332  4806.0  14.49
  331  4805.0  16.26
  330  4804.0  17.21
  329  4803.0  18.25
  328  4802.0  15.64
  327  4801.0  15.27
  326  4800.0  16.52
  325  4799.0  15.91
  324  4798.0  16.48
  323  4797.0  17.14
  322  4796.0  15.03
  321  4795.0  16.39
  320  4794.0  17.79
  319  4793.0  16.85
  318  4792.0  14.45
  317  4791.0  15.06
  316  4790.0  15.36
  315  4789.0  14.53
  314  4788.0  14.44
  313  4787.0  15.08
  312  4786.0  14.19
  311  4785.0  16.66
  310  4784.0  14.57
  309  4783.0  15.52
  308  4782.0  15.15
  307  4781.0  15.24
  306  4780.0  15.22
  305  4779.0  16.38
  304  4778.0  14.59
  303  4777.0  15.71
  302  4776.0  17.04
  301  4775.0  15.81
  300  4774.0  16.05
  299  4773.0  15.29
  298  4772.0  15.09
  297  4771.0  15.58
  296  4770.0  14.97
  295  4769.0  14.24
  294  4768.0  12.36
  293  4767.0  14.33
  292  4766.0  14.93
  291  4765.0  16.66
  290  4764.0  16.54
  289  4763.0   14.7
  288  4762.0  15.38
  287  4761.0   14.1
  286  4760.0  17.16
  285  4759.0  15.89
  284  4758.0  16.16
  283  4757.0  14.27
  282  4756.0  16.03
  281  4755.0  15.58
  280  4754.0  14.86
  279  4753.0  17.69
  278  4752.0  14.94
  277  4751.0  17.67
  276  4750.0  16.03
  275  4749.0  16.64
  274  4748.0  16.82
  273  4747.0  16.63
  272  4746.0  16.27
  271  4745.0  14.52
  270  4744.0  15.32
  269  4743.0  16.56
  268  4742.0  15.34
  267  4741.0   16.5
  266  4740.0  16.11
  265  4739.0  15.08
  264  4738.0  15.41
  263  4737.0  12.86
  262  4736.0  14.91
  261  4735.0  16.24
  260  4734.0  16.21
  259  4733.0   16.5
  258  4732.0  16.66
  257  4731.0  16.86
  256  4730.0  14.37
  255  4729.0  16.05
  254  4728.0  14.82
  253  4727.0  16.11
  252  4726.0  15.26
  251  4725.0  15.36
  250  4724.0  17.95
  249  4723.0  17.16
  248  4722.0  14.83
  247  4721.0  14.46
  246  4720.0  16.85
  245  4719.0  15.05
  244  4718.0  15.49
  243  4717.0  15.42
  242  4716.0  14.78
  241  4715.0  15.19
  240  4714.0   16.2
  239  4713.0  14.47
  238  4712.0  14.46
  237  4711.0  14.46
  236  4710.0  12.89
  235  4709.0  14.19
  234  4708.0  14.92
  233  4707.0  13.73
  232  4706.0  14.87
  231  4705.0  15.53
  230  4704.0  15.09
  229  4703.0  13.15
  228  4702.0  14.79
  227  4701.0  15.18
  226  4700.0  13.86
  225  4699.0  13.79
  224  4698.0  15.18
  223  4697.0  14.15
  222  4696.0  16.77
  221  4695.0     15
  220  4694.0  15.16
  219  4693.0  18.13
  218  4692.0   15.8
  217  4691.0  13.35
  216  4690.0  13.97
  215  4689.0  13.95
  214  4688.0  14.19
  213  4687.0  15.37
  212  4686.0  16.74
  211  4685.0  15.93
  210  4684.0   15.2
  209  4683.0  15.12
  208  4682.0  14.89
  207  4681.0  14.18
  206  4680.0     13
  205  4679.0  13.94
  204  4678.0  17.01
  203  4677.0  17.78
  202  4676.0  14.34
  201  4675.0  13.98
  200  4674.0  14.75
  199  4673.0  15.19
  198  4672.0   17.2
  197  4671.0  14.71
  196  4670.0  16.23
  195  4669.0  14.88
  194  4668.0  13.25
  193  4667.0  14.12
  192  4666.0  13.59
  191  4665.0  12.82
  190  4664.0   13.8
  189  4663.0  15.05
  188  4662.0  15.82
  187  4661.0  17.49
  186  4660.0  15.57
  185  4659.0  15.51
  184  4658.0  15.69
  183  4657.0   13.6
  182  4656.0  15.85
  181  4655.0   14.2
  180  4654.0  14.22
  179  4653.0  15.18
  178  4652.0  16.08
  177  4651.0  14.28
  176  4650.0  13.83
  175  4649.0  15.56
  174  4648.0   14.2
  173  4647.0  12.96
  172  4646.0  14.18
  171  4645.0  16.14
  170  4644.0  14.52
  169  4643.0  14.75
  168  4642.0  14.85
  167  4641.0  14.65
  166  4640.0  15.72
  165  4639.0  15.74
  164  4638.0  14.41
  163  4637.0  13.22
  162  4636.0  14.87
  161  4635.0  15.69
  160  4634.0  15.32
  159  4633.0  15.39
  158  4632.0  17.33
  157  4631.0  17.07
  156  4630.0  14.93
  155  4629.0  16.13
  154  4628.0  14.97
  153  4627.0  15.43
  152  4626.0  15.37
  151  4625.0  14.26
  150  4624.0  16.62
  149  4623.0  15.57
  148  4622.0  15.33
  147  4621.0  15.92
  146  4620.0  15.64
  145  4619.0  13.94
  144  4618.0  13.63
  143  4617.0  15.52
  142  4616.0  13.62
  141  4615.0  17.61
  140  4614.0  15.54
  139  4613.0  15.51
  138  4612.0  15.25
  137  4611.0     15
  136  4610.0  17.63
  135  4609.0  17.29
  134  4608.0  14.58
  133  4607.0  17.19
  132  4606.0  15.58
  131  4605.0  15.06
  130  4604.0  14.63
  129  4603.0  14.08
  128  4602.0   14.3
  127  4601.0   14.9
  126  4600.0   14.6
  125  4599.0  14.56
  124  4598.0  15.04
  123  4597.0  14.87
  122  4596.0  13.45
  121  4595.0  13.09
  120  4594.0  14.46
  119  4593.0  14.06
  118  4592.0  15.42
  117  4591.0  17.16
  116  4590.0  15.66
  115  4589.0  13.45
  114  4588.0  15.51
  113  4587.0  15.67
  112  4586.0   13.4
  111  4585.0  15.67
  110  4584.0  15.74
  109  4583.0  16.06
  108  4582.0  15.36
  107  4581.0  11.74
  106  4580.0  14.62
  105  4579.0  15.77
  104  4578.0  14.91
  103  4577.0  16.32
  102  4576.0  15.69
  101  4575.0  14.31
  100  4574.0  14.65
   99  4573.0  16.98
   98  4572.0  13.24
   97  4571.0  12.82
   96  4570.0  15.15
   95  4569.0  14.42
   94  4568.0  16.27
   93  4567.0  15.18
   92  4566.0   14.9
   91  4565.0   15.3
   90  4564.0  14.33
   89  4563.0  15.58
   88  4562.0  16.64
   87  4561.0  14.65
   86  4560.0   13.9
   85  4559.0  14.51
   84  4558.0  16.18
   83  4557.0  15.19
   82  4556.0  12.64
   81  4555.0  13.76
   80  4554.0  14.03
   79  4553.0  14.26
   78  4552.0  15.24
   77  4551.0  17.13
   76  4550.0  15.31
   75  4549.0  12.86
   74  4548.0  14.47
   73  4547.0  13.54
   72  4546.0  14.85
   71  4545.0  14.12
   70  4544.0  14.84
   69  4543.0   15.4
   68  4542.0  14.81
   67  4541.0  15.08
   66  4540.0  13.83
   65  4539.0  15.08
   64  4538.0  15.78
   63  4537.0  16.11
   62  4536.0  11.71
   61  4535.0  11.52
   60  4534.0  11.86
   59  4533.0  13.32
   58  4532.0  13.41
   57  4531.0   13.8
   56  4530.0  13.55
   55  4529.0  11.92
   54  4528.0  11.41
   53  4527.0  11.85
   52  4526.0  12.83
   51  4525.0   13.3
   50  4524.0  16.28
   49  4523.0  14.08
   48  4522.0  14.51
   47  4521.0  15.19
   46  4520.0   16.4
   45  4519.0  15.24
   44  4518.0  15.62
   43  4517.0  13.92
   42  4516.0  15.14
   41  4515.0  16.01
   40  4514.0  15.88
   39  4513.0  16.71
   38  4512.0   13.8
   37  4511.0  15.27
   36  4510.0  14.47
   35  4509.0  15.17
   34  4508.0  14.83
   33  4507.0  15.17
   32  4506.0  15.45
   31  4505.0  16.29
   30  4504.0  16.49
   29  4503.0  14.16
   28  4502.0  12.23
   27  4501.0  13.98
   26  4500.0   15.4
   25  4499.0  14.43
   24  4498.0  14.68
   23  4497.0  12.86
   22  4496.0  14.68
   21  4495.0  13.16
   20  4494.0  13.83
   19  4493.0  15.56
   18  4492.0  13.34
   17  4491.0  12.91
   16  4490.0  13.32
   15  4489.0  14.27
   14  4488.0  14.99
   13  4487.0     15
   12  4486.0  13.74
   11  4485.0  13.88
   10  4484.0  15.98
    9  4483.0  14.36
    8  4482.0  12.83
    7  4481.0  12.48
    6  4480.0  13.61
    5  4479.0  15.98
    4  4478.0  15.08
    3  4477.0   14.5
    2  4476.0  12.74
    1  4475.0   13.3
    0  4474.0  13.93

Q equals -1.0 Angstrom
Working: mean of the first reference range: 14.6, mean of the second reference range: 15.6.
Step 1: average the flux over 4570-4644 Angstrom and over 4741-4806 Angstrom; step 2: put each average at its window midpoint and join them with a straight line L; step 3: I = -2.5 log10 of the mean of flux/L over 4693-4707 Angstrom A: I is 0.04 mag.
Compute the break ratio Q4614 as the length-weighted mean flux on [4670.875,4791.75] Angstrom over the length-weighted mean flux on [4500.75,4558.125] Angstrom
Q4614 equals 1.06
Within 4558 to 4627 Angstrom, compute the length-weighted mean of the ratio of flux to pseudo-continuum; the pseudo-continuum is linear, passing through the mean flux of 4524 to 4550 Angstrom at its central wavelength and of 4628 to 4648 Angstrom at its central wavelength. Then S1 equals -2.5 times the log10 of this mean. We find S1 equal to -0.04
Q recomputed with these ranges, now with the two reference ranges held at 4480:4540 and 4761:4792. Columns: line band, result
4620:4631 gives -0.7 Angstrom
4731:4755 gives -1.3 Angstrom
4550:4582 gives -0.9 Angstrom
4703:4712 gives 0.3 Angstrom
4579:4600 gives -0.3 Angstrom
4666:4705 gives -0.3 Angstrom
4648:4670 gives 0.0 Angstrom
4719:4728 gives -0.5 Angstrom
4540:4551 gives -0.2 Angstrom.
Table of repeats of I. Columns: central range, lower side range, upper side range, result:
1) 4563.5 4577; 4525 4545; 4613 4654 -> -0.06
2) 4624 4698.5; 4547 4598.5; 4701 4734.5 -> 0.00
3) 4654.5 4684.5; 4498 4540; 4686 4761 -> 0.01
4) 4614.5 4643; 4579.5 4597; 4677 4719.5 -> -0.04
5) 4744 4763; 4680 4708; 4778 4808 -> -0.04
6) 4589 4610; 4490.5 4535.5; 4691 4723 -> -0.03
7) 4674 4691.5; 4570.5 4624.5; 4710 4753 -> 0.04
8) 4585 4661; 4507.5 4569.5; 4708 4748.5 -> -0.01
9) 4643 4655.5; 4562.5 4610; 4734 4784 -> 0.04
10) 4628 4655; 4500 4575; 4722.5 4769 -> 0.01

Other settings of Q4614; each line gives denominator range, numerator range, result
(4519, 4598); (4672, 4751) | 1.05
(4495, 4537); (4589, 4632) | 1.07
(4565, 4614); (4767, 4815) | 1.03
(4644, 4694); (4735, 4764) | 1.05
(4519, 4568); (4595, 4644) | 1.06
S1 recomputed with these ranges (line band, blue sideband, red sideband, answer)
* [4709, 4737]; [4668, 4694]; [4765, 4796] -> -0.02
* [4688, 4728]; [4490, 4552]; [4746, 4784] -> 0.02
